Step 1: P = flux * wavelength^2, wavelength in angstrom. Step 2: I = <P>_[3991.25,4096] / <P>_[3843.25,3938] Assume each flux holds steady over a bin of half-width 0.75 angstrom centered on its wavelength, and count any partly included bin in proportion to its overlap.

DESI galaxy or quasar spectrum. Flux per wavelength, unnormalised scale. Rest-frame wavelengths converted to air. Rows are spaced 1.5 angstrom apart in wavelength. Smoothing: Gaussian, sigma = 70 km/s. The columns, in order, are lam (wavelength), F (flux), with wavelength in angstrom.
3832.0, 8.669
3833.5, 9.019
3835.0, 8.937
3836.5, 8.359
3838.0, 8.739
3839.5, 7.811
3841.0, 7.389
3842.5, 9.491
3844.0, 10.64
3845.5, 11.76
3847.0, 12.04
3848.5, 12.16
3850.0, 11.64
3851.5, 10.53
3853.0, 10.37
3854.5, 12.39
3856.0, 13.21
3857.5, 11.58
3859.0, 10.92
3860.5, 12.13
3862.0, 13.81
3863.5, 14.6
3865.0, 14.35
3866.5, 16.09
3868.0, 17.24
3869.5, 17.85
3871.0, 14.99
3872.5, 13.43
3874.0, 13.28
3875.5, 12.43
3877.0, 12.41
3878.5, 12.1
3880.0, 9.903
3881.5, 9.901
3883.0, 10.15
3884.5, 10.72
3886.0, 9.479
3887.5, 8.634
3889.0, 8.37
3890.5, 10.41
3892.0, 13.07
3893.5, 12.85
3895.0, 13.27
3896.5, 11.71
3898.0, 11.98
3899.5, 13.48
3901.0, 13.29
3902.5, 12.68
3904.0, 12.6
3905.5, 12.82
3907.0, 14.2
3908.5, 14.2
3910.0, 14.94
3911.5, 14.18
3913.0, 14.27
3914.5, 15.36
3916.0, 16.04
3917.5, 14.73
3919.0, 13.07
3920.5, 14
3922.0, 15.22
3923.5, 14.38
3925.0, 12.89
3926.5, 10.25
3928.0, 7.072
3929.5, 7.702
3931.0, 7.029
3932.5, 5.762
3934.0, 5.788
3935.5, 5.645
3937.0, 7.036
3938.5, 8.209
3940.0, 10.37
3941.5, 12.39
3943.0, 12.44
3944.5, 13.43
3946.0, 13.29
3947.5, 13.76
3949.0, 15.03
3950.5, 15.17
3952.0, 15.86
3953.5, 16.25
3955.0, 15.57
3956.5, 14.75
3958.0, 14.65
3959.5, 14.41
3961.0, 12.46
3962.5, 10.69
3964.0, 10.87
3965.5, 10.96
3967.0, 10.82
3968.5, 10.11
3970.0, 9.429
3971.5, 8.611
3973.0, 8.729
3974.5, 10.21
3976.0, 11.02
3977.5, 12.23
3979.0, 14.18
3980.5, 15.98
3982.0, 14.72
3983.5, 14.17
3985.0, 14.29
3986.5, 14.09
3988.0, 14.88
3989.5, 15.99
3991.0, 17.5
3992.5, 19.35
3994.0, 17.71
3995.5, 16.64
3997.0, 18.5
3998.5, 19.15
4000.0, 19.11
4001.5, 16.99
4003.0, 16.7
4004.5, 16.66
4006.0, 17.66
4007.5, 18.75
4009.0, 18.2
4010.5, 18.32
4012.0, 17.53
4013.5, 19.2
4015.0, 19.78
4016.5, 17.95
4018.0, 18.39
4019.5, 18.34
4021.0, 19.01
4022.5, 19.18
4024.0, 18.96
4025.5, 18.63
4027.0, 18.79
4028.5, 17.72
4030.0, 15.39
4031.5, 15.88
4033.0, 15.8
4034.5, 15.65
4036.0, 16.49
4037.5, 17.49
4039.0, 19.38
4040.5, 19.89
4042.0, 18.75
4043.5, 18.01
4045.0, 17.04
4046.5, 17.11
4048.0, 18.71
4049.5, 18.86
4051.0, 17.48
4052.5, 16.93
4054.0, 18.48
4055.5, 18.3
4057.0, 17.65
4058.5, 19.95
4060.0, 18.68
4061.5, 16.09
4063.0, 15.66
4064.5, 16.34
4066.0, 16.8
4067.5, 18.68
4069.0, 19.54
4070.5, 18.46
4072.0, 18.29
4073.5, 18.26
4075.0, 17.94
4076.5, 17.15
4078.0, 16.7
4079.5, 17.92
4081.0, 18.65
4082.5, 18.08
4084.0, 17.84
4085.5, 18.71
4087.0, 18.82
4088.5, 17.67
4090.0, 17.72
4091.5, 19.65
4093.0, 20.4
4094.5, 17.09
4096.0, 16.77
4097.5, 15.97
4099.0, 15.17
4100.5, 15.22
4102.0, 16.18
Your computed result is 1.6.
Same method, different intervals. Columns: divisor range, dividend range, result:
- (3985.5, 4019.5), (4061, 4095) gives 1.05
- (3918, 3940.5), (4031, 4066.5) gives 1.93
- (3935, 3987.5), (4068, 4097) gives 1.56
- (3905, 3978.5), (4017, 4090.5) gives 1.58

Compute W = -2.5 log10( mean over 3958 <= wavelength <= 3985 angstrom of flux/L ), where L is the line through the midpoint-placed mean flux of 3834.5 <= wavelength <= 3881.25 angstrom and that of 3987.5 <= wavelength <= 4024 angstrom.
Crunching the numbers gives 0.36 mag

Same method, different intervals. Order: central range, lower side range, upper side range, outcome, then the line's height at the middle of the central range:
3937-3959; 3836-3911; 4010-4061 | 0.11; 14.8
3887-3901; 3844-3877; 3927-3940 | -0.14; 10.3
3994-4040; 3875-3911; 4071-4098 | -0.13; 15.9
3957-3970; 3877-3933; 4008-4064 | 0.23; 14.6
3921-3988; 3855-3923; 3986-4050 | 0.29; 15.4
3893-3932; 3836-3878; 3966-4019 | 0.06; 13.6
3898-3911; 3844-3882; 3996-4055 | 0.05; 14.1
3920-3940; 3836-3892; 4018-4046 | 0.45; 14.1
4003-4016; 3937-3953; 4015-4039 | -0.09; 16.6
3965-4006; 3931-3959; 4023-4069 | -0.01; 14.2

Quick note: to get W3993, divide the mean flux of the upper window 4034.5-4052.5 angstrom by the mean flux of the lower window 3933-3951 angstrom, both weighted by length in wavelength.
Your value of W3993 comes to 1.65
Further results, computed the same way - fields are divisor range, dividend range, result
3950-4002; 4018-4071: 1.26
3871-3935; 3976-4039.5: 1.43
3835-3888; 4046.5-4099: 1.52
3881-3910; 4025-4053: 1.48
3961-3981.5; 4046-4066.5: 1.58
